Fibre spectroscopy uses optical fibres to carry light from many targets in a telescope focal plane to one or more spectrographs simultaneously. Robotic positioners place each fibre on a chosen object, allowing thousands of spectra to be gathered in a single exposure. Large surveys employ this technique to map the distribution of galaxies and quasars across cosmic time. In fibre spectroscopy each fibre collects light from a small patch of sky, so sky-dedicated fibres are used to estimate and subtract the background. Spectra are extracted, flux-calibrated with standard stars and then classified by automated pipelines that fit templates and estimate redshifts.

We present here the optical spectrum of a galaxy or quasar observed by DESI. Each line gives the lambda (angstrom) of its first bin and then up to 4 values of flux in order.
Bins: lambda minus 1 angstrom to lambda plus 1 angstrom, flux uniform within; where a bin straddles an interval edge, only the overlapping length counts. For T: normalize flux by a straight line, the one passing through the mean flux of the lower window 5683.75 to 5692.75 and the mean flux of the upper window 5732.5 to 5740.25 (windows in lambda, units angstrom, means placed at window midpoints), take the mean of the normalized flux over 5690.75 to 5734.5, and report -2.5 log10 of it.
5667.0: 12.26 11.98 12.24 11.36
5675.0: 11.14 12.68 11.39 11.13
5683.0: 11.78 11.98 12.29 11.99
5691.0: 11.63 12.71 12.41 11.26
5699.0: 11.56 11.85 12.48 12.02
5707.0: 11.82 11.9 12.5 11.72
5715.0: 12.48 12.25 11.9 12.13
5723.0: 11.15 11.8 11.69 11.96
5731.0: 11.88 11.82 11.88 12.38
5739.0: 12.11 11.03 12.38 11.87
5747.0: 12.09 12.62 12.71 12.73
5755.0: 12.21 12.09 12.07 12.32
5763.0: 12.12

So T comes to 0.01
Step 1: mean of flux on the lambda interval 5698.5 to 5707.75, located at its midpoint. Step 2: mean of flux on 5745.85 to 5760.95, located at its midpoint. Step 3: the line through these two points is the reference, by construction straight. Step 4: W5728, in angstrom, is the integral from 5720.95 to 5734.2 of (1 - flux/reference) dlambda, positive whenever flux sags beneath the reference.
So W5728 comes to 0.4 angstrom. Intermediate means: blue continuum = 12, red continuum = 12.4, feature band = 11.8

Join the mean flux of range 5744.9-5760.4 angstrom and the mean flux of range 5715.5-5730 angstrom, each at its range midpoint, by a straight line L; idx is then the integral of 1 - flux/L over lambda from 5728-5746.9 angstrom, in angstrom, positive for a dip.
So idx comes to 0.2 angstrom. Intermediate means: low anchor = 11.9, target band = 11.9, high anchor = 12.3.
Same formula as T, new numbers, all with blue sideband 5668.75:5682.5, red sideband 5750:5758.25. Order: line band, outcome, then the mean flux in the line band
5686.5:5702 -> -0.01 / 12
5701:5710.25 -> -0.01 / 12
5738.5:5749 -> 0.03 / 12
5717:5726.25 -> 0.03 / 11.8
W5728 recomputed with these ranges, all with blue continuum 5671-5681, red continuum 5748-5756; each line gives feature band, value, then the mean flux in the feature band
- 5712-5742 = 0.9 angstrom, 11.9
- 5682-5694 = -0.3 angstrom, 12.1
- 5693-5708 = 0.0 angstrom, 12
